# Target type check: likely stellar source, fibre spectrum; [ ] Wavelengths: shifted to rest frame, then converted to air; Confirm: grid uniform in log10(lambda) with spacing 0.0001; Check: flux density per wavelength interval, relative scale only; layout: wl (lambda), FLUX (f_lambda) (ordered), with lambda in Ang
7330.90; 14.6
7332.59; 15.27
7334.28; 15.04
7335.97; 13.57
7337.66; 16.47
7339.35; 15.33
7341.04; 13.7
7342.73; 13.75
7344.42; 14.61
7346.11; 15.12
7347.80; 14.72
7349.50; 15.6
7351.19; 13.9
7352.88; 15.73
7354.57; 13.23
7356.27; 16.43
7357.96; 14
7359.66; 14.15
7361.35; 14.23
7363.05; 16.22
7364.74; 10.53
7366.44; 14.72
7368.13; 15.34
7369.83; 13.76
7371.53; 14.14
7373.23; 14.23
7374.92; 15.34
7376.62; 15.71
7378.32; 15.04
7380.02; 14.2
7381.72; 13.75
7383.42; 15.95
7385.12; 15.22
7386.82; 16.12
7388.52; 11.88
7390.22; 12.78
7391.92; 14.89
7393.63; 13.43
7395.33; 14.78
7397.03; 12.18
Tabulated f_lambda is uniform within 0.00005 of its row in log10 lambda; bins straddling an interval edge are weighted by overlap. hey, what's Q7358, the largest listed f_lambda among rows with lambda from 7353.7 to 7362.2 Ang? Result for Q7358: 16.43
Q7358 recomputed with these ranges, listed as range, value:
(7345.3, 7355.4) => 15.73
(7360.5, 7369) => 16.22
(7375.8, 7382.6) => 15.71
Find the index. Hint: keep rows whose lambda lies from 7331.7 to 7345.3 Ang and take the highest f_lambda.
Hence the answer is 16.47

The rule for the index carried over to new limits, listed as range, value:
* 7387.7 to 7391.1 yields 12.78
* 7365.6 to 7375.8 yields 15.34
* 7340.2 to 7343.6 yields 13.75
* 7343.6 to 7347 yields 15.12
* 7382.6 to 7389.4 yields 16.12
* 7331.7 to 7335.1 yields 15.27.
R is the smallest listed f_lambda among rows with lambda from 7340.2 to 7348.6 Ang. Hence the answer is 13.7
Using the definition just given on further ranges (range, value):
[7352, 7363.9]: 13.23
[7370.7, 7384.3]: 13.75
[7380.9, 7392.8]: 11.88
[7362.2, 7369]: 10.53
